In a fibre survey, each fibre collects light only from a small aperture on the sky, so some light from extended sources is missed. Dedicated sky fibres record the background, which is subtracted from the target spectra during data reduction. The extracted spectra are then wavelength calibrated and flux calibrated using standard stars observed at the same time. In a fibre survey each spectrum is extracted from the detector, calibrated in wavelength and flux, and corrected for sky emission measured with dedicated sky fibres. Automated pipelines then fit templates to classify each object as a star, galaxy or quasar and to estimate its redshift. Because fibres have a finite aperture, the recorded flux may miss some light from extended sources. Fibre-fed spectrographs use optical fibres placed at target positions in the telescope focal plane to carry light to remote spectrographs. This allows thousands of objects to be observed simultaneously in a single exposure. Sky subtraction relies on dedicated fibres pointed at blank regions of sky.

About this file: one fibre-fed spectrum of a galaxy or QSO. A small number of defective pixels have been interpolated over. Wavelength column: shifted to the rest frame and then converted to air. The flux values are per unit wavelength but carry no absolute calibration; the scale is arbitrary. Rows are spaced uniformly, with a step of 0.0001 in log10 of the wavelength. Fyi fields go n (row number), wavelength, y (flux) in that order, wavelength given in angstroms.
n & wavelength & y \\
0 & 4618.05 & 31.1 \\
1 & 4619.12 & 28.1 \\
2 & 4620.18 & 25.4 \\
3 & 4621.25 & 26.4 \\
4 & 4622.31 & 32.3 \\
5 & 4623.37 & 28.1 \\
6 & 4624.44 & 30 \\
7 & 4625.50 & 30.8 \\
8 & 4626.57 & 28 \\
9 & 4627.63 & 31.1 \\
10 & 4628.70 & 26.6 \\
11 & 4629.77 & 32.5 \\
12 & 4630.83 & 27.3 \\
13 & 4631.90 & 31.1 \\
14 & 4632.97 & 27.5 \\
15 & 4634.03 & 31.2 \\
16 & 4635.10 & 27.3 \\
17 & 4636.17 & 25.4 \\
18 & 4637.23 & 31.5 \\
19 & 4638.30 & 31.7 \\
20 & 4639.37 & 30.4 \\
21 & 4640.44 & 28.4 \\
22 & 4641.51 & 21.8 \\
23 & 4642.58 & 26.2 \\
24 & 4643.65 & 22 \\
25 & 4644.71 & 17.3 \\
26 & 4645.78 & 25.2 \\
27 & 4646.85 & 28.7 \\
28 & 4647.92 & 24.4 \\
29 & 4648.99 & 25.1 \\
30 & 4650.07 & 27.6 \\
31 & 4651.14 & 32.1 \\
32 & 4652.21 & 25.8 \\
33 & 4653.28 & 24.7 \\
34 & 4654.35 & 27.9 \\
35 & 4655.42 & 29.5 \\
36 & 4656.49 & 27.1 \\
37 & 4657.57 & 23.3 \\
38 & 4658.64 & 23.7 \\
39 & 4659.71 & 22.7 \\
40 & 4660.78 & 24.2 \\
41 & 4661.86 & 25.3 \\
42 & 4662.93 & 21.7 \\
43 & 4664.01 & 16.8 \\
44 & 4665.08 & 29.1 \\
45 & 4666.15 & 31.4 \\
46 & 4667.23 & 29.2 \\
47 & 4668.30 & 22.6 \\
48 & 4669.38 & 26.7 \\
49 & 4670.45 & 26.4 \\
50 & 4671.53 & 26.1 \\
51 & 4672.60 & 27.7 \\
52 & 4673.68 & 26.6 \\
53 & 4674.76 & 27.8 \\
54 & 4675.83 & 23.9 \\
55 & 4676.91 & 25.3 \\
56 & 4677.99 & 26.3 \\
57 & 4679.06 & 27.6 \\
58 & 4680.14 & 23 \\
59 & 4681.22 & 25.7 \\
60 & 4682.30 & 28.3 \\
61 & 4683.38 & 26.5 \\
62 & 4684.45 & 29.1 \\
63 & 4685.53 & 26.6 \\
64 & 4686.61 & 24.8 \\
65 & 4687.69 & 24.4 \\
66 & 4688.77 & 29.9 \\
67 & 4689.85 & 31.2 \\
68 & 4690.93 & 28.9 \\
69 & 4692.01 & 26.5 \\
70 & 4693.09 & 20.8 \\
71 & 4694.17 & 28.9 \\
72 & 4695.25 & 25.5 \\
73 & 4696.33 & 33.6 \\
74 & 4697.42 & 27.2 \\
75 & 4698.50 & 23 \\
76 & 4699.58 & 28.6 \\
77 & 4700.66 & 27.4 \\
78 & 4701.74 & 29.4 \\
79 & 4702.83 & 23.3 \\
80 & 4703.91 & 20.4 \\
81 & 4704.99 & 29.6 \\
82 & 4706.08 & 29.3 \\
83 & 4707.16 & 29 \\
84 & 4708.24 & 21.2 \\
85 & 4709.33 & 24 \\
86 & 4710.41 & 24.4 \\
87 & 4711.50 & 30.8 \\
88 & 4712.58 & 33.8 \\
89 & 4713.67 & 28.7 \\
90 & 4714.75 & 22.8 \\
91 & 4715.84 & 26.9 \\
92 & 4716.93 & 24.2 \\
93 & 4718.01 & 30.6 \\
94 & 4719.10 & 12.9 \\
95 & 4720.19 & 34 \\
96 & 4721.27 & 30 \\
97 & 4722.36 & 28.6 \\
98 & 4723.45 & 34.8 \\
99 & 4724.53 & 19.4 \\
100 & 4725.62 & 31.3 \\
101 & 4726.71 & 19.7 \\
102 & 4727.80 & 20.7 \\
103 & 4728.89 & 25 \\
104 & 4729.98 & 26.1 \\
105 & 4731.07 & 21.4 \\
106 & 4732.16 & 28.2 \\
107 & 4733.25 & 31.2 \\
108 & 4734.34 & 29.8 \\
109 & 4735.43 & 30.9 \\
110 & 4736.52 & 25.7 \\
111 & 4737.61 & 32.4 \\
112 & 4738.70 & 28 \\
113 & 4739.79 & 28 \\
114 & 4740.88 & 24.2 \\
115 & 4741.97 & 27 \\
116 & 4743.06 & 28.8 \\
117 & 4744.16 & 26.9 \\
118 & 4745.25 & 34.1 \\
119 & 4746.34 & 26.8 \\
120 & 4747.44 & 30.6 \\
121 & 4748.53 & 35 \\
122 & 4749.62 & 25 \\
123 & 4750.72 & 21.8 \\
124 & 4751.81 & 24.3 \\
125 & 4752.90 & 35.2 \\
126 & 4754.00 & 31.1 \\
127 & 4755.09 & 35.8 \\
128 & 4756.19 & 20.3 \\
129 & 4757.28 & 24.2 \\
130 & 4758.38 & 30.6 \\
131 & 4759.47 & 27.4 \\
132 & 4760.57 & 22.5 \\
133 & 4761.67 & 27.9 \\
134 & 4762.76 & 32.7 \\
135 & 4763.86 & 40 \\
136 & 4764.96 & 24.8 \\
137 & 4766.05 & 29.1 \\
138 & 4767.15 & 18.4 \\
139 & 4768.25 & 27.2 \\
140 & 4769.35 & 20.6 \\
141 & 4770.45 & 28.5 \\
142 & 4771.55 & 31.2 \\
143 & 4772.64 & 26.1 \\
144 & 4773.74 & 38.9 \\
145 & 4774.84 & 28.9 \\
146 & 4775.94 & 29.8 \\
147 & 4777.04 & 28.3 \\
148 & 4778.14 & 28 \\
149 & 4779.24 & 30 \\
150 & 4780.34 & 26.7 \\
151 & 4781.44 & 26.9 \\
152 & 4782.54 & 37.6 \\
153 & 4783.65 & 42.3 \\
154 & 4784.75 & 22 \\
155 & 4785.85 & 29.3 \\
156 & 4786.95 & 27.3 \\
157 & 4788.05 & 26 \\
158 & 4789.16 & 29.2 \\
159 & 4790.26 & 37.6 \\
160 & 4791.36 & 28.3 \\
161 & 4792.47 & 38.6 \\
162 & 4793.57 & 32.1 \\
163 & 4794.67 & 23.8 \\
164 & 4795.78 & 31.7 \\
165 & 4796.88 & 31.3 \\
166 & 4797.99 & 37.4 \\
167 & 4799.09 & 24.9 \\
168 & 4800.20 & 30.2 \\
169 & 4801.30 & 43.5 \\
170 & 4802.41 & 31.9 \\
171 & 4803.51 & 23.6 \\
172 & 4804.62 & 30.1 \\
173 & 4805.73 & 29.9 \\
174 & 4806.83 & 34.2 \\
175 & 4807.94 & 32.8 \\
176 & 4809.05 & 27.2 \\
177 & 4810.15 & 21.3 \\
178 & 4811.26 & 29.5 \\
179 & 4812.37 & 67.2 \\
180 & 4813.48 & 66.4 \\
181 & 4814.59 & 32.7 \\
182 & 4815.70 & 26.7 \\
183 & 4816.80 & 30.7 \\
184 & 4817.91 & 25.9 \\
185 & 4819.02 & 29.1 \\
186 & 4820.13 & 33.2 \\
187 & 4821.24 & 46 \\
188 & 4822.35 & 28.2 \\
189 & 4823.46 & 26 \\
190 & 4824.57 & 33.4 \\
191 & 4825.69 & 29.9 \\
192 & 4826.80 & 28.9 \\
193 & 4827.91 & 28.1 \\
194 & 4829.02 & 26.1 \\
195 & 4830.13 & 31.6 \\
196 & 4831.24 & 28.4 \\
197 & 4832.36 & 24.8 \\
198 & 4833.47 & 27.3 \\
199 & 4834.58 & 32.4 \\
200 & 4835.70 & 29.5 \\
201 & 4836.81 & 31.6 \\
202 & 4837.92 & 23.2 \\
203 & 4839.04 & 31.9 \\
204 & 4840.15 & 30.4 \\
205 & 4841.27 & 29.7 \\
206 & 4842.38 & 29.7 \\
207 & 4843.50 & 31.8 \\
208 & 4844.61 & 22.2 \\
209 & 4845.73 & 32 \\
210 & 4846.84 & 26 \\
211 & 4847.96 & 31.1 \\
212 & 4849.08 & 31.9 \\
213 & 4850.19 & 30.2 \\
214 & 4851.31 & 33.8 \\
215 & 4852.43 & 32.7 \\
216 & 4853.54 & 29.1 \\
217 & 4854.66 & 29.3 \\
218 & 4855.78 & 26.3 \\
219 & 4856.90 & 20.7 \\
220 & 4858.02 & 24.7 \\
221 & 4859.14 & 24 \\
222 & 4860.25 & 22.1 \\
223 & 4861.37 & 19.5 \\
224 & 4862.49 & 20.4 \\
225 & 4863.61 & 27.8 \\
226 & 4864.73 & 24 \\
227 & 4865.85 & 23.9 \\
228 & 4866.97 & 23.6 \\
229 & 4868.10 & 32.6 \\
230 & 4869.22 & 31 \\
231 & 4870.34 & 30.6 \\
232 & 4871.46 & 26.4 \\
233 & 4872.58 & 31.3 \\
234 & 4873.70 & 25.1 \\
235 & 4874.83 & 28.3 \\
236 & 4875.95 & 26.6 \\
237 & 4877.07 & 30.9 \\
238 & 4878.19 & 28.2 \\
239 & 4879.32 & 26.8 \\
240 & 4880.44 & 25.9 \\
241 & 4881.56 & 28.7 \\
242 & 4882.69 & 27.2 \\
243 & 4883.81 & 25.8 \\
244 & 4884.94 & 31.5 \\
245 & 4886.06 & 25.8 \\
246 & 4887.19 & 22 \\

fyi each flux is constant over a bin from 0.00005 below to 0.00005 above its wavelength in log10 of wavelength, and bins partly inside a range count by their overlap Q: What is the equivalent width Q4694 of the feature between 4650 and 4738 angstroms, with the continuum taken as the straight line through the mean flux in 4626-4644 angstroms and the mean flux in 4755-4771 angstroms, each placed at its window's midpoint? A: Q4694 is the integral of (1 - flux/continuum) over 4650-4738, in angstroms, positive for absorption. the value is 3.7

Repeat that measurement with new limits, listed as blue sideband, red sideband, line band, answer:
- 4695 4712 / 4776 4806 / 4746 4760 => 0.3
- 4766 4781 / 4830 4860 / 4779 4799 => -2.0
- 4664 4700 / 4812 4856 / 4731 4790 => 1.0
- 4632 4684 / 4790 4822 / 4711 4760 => 4.0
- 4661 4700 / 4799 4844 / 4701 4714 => 0.2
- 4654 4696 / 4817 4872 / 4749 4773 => -0.2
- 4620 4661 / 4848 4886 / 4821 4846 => -2.0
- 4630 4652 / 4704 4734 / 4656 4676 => 1.2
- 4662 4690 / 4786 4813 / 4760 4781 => 1.6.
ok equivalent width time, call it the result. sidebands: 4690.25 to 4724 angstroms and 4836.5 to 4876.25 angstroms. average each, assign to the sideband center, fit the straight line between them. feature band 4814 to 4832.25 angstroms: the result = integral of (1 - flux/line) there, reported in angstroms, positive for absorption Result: -1.8 angstroms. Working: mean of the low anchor 27.1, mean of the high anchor 27.6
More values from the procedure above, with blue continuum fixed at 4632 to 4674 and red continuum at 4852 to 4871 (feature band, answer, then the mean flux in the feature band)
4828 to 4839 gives -1.0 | 28.5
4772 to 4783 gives -1.7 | 30.1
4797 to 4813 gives -4.4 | 33.2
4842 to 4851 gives -1.2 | 29.5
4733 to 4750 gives -1.9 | 29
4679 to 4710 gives -0.5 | 26.7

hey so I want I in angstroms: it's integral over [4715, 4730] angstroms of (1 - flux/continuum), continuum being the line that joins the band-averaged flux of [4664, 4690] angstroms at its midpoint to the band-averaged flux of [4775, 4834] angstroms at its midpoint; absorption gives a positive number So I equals 1.30 angstroms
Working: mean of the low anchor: 26.7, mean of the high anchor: 31.6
